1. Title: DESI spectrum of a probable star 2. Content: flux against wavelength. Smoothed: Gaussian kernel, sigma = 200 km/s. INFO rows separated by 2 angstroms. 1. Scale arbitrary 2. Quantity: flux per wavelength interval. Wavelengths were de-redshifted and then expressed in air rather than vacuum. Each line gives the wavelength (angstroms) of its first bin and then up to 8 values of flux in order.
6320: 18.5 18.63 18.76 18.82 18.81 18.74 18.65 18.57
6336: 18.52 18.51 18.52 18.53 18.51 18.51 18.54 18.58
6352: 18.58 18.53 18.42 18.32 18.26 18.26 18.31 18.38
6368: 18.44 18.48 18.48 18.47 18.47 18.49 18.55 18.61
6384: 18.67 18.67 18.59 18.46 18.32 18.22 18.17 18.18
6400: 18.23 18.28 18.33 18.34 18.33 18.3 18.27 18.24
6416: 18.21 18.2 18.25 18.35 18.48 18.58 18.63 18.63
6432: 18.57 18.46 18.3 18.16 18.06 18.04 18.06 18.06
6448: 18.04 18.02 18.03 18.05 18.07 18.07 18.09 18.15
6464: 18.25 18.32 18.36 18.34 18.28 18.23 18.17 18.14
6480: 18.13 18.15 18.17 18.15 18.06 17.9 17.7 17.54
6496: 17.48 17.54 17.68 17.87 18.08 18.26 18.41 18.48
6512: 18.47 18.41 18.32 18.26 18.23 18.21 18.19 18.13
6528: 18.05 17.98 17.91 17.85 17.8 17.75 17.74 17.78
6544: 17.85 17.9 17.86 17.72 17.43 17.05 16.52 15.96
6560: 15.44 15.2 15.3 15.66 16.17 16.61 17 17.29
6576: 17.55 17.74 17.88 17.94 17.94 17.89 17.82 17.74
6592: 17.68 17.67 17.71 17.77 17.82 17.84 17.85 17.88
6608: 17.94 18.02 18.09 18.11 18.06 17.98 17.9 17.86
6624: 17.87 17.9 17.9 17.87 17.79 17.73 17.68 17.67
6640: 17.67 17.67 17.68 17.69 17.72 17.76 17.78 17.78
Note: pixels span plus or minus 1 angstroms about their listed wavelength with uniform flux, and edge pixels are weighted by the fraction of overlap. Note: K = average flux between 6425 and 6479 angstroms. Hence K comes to 18.2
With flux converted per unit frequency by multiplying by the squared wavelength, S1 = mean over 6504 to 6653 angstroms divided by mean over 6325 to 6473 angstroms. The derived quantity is 1.02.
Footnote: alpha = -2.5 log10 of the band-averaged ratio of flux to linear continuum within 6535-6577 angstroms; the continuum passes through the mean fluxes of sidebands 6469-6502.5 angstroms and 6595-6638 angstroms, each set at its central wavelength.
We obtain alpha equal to 0.06 mag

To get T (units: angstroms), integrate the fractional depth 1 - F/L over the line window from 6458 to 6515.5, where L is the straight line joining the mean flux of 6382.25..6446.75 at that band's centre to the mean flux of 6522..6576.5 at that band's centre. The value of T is -1.2 angstroms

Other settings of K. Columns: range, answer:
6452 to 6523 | 18.1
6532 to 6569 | 17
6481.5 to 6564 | 17.7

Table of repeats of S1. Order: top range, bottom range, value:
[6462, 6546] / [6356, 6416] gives 1.02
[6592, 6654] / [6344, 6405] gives 1.04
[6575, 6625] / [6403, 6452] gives 1.03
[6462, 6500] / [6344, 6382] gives 1.01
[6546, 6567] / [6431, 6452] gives 0.94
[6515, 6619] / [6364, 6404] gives 1.01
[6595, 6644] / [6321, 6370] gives 1.05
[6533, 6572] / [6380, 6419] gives 0.97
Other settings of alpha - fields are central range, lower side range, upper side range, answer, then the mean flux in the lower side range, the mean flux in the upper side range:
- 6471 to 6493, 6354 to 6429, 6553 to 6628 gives -0.010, 18.4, 17.4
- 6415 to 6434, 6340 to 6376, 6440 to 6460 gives -0.016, 18.4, 18.1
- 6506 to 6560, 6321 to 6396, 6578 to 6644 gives 0.014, 18.5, 17.8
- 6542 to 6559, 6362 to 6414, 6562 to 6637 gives 0.028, 18.4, 17.6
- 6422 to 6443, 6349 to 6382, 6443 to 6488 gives -0.008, 18.4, 18.1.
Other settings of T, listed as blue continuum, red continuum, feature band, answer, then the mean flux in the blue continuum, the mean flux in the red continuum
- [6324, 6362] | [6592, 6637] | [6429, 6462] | 0.2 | 18.5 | 17.9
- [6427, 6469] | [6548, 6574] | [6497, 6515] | -0.9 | 18.2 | 16.4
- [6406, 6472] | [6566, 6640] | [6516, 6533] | -0.2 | 18.3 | 17.7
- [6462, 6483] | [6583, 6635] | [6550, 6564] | 1.3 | 18.2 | 17.9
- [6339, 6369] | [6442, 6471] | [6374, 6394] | -0.2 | 18.4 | 18.1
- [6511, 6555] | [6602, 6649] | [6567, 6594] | 0.6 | 17.9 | 17.8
